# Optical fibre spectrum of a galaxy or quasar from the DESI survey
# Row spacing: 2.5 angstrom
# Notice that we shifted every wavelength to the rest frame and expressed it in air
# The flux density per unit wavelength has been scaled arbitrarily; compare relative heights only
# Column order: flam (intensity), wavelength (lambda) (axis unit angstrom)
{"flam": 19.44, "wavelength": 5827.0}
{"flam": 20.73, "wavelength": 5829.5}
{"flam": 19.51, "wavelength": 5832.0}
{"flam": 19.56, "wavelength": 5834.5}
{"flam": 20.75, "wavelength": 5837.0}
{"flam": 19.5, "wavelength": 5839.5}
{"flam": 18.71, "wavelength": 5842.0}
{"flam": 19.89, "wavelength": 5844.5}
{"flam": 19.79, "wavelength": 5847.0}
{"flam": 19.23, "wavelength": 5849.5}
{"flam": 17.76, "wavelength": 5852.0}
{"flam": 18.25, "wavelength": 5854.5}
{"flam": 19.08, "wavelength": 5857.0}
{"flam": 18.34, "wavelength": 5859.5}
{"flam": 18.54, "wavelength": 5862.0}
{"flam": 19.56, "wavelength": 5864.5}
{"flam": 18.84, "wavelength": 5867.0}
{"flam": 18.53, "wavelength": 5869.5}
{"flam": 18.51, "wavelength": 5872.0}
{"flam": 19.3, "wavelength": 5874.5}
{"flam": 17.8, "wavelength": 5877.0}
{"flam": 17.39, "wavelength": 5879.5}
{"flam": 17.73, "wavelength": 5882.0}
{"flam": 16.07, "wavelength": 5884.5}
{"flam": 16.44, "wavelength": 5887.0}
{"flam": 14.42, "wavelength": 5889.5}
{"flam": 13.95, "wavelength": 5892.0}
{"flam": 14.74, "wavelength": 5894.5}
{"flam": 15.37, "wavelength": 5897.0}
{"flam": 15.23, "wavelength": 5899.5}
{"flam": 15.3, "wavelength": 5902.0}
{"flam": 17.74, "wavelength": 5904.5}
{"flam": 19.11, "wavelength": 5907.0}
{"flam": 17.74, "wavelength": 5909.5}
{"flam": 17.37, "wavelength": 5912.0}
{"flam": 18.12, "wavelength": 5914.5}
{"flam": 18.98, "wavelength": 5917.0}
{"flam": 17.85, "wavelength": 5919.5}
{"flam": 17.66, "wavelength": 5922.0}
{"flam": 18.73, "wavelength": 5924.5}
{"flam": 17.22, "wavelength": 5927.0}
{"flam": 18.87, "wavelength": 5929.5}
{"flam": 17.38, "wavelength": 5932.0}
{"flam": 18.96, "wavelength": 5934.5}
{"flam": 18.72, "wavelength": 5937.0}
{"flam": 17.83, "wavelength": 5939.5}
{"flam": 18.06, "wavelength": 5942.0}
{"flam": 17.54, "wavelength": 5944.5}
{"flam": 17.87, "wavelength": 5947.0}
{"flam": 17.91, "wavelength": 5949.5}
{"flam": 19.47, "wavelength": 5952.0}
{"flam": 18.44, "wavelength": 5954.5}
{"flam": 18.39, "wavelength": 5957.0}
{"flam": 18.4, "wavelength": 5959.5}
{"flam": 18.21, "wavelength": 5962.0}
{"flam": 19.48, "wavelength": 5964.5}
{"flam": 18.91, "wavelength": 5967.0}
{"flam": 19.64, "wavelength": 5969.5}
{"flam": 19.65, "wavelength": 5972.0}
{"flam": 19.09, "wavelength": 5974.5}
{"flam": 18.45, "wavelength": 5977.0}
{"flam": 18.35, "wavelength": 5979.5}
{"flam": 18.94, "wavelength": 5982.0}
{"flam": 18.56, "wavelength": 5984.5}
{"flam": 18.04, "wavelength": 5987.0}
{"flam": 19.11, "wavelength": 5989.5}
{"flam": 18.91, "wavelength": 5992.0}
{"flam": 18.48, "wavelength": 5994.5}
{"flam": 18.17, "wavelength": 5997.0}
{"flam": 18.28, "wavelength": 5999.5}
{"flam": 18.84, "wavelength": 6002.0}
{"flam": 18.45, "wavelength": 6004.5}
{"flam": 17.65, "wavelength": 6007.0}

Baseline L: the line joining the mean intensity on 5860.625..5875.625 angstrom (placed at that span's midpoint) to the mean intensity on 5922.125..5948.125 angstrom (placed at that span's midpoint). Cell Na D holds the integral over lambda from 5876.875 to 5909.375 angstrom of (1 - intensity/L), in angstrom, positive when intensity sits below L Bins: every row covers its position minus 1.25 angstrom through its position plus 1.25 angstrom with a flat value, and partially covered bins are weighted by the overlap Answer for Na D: 4.1 angstrom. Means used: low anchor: 18.9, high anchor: 18.1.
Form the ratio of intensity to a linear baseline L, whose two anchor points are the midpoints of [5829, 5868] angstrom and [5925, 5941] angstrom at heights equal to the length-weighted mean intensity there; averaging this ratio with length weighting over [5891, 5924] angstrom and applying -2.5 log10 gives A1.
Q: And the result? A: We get 0.10 mag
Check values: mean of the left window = 19.2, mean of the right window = 18.2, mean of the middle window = 16.9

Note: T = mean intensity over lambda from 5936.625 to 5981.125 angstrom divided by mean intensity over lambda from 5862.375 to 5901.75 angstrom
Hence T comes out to 1.1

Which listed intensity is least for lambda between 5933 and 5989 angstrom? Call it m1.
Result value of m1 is 17.54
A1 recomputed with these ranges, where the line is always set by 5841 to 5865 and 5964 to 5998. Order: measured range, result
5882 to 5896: 0.224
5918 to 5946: 0.046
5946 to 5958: 0.024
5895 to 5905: 0.201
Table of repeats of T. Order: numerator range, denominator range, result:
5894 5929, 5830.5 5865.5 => 0.90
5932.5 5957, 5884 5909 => 1.15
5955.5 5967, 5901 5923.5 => 1.05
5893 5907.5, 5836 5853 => 0.83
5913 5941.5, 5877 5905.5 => 1.14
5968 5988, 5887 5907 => 1.21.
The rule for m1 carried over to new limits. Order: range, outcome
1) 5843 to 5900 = 13.95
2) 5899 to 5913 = 15.23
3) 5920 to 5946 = 17.22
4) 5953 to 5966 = 18.21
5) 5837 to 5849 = 18.71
